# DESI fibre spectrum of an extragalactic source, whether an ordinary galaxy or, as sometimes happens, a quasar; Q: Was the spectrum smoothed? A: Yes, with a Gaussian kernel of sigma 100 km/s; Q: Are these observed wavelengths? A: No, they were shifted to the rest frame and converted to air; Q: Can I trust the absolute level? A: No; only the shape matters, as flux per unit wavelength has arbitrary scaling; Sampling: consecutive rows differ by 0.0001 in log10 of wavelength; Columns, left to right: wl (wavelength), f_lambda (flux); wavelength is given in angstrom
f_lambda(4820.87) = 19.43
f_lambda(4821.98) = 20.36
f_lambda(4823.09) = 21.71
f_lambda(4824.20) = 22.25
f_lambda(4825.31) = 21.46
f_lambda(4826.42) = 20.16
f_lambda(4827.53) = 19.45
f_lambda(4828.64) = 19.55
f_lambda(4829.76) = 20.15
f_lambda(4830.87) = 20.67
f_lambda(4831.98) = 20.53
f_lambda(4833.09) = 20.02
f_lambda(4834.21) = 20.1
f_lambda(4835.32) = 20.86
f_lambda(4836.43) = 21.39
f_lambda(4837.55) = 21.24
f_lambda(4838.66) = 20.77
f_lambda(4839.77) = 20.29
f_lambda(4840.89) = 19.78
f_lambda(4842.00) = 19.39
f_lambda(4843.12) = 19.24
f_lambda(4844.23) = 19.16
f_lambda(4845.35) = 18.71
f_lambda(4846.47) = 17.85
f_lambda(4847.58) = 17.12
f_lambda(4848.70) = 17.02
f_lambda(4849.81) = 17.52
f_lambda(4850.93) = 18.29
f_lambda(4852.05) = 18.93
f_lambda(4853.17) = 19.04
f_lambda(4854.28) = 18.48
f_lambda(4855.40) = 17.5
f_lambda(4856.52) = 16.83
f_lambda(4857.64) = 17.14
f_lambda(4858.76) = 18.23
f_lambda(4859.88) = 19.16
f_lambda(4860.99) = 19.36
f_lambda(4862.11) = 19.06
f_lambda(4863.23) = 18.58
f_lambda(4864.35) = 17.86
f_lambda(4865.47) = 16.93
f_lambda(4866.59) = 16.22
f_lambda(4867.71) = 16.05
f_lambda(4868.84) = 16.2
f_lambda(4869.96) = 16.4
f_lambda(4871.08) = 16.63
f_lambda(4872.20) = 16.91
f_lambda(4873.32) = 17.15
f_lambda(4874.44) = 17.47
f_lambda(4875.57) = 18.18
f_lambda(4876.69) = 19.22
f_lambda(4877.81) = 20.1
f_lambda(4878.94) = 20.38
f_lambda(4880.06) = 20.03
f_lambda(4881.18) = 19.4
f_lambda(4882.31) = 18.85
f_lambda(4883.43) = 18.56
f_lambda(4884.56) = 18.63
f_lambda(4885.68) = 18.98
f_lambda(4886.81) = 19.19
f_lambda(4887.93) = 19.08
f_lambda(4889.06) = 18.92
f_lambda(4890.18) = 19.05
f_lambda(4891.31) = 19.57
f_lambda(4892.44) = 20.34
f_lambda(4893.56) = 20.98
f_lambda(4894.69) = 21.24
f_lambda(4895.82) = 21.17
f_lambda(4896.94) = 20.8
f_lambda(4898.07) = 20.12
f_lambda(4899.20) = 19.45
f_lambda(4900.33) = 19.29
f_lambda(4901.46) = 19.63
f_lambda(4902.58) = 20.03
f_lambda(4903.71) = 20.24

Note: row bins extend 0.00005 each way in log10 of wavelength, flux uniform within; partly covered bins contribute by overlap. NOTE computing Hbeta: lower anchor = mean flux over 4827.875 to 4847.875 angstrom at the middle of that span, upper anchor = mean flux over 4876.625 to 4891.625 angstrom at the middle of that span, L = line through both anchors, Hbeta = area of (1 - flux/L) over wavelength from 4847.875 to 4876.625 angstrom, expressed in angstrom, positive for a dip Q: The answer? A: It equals 2.77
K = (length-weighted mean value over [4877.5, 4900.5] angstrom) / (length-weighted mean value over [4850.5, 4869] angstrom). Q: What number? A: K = 1.1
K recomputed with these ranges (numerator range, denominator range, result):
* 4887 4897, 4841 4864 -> 1.09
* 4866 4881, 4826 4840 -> 0.87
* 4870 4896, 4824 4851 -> 0.97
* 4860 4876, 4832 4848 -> 0.88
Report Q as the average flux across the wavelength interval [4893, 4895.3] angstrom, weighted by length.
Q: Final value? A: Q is 21.1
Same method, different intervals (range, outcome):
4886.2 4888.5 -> 19.1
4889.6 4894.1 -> 20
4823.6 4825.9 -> 21.9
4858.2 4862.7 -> 19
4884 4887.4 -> 19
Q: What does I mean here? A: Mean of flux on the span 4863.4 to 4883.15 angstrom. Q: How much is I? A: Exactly 17.9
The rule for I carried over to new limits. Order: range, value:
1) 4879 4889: 19.1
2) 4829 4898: 18.9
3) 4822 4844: 20.5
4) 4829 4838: 20.6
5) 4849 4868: 18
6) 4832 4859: 19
